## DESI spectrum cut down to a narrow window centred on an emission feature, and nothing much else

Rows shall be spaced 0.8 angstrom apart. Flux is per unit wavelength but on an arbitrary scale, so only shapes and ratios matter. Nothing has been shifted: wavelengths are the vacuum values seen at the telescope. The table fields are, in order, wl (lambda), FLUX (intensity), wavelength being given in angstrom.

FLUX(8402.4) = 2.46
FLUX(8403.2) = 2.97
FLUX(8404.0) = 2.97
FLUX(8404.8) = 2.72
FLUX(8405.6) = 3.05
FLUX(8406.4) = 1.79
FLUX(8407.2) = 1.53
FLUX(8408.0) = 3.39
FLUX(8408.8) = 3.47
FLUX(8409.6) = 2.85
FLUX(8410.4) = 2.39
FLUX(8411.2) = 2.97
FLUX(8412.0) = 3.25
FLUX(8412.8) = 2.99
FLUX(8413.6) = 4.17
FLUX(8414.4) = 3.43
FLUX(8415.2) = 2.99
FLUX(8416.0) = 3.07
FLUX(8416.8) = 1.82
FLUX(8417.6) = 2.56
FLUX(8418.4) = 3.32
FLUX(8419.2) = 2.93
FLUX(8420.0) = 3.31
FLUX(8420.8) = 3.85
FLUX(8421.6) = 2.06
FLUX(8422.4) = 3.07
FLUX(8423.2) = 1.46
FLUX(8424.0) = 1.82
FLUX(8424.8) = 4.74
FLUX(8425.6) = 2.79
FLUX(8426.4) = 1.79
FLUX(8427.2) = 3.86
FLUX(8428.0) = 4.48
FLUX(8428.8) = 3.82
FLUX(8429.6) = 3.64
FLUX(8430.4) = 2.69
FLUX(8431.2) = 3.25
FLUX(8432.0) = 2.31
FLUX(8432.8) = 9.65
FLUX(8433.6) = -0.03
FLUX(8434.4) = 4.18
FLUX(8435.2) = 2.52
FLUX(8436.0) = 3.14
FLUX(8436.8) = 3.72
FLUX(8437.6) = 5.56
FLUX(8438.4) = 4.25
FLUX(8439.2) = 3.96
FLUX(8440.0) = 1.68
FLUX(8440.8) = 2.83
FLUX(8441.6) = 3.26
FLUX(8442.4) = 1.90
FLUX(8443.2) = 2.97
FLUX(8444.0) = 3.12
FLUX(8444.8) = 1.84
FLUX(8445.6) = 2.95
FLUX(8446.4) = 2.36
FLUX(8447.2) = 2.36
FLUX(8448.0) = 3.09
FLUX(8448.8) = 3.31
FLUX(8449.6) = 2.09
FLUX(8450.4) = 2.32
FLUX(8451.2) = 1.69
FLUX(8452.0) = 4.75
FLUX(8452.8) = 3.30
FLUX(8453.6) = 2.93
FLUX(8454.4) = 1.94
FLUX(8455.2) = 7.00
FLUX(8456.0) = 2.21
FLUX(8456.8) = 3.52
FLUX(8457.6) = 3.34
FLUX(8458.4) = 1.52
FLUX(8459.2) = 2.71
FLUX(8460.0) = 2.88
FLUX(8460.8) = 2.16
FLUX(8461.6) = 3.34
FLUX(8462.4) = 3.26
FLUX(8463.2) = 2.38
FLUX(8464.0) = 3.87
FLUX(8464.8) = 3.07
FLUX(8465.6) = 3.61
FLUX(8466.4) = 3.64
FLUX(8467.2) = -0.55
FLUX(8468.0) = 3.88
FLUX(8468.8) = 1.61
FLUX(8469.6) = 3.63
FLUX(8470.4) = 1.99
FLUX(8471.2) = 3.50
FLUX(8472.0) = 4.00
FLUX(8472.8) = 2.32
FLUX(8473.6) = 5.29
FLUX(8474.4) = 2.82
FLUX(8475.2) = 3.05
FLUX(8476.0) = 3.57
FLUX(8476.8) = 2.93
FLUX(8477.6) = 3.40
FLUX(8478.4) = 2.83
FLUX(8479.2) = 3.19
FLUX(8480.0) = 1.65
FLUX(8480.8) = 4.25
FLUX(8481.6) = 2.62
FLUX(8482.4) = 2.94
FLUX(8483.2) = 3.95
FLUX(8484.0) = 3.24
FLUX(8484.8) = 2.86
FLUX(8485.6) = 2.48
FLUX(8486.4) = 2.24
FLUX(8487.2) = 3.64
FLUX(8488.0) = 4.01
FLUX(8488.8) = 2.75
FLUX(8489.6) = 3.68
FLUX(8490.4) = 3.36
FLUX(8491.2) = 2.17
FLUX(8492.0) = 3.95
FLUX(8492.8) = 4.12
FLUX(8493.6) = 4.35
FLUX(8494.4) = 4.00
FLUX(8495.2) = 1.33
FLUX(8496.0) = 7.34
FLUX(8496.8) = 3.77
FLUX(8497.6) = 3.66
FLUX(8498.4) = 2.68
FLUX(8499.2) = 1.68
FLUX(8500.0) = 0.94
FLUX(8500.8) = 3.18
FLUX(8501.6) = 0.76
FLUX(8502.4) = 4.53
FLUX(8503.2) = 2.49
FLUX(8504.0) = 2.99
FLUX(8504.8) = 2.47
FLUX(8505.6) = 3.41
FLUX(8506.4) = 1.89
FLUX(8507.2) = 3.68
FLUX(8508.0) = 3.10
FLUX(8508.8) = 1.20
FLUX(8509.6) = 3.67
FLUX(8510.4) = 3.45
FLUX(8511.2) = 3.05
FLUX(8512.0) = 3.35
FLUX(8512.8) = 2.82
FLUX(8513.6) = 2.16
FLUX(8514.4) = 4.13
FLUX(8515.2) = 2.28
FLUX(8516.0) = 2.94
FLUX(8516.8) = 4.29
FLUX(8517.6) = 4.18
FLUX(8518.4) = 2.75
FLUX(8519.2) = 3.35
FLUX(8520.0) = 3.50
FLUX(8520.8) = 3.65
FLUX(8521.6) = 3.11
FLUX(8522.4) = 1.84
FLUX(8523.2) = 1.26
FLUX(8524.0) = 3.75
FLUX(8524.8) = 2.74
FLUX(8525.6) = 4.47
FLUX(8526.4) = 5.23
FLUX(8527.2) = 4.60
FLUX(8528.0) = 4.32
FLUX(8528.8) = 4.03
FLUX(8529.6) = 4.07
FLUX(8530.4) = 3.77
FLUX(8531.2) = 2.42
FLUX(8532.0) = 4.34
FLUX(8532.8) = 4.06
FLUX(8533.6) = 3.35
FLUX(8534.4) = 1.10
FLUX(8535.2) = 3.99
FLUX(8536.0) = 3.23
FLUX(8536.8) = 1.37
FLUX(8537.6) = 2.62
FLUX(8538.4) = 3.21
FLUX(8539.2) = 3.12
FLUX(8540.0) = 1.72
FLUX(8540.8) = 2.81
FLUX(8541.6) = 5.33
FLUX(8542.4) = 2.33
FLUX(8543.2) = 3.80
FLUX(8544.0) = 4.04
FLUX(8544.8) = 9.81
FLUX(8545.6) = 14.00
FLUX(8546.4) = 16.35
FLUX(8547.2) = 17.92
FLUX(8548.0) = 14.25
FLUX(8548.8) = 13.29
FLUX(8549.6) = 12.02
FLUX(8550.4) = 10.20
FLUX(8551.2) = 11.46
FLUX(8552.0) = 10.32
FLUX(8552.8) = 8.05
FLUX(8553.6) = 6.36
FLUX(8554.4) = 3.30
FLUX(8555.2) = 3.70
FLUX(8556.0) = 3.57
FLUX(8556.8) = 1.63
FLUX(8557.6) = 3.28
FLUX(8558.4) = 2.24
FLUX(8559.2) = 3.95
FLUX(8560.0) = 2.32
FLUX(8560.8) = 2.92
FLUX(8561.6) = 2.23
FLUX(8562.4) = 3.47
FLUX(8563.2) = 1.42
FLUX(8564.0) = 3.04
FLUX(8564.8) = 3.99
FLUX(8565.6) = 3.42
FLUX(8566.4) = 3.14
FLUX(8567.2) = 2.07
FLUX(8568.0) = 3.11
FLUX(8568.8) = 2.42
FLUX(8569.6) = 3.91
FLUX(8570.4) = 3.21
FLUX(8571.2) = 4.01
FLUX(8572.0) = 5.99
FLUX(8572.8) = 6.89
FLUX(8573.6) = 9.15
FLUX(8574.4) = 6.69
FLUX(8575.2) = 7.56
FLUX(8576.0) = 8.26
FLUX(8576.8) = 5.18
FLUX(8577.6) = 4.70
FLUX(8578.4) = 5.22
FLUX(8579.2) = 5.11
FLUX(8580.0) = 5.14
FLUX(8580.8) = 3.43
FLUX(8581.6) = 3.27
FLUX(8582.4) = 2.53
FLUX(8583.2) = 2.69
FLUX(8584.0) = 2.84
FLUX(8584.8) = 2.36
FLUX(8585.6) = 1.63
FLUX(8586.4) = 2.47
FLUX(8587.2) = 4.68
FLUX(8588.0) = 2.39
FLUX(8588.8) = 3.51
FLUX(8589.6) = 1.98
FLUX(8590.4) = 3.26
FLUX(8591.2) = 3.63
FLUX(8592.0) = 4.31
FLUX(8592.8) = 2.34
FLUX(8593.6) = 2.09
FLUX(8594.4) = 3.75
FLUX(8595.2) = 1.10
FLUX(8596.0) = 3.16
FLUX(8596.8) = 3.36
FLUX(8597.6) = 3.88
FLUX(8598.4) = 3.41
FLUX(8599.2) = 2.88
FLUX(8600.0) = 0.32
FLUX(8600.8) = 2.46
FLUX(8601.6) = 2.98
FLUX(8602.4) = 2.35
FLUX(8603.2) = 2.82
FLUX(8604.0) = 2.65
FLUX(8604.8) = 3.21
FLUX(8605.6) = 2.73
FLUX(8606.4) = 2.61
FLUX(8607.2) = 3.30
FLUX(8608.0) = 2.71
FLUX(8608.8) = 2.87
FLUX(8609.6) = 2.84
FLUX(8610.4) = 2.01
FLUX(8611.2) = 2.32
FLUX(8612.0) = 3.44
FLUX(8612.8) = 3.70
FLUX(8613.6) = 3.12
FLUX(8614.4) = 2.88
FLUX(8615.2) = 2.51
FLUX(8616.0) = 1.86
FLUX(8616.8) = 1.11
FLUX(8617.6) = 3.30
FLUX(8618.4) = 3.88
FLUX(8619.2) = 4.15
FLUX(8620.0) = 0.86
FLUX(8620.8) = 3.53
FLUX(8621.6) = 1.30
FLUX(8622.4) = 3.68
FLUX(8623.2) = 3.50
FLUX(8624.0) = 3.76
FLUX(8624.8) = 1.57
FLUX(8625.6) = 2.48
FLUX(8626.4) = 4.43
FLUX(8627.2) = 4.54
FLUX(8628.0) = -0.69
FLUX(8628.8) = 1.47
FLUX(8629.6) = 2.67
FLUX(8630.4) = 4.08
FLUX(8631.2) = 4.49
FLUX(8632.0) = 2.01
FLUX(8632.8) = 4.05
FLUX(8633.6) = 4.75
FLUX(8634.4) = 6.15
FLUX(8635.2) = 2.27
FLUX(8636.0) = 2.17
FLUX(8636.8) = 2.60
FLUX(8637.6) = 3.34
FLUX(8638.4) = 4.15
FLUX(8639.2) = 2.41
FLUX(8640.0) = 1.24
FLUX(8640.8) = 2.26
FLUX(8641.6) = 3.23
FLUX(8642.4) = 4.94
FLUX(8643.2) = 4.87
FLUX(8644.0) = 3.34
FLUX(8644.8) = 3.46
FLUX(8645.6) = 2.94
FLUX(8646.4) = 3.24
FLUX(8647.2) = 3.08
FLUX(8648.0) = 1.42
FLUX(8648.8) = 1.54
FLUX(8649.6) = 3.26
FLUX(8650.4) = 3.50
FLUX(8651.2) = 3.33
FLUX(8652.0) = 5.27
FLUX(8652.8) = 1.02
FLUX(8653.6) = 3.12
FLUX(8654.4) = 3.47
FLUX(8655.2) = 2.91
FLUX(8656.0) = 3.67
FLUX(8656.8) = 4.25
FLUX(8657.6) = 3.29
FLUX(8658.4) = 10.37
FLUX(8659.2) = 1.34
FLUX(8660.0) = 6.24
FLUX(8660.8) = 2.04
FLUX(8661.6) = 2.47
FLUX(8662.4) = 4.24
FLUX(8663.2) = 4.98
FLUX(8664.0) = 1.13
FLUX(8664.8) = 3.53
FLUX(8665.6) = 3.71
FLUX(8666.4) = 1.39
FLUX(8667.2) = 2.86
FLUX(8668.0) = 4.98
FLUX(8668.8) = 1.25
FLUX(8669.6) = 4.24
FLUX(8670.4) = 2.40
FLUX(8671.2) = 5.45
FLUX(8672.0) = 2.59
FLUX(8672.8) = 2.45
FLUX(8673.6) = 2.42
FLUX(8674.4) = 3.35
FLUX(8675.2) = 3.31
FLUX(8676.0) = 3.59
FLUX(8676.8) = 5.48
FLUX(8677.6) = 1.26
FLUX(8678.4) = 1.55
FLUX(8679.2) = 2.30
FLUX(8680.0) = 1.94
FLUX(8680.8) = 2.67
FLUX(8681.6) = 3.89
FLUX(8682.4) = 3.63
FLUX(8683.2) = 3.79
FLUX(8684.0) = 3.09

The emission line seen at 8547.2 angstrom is H-alpha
